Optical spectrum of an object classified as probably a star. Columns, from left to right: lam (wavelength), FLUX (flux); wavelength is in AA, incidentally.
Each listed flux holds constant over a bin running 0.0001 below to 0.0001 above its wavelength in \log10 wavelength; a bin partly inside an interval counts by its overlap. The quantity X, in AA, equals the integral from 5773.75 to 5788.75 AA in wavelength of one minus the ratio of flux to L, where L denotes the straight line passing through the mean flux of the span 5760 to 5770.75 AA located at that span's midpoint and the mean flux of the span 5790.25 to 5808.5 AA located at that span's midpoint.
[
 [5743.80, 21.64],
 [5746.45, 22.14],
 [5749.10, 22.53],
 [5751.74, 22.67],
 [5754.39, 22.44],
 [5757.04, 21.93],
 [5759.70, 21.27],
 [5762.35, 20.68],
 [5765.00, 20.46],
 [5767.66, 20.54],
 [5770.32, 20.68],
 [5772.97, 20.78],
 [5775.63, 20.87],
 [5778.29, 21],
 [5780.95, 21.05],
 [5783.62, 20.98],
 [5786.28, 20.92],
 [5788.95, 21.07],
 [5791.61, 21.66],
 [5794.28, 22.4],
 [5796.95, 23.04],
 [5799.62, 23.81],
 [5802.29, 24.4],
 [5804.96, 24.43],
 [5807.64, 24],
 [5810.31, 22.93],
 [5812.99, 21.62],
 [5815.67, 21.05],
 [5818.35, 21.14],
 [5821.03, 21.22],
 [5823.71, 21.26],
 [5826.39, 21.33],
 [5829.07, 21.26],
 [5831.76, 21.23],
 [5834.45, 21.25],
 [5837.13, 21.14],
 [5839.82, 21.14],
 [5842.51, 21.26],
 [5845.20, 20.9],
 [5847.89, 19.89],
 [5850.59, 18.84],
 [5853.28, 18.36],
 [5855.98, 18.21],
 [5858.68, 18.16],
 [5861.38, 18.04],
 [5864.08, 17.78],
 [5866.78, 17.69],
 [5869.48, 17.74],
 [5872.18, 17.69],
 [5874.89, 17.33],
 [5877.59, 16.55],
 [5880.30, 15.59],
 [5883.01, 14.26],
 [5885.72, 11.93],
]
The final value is 0.7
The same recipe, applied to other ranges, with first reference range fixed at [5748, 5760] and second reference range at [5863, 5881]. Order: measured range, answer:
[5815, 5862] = -4.2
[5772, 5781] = 0.2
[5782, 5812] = -3.3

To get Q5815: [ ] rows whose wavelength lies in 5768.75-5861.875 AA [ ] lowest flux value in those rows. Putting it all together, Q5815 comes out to 18.04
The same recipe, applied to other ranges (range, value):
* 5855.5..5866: 17.78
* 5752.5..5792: 20.46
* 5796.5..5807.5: 23.04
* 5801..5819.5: 21.05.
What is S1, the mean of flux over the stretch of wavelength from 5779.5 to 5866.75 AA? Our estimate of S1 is 21.1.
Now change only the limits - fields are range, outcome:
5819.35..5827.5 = 21.3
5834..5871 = 19.3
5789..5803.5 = 22.9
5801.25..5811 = 24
